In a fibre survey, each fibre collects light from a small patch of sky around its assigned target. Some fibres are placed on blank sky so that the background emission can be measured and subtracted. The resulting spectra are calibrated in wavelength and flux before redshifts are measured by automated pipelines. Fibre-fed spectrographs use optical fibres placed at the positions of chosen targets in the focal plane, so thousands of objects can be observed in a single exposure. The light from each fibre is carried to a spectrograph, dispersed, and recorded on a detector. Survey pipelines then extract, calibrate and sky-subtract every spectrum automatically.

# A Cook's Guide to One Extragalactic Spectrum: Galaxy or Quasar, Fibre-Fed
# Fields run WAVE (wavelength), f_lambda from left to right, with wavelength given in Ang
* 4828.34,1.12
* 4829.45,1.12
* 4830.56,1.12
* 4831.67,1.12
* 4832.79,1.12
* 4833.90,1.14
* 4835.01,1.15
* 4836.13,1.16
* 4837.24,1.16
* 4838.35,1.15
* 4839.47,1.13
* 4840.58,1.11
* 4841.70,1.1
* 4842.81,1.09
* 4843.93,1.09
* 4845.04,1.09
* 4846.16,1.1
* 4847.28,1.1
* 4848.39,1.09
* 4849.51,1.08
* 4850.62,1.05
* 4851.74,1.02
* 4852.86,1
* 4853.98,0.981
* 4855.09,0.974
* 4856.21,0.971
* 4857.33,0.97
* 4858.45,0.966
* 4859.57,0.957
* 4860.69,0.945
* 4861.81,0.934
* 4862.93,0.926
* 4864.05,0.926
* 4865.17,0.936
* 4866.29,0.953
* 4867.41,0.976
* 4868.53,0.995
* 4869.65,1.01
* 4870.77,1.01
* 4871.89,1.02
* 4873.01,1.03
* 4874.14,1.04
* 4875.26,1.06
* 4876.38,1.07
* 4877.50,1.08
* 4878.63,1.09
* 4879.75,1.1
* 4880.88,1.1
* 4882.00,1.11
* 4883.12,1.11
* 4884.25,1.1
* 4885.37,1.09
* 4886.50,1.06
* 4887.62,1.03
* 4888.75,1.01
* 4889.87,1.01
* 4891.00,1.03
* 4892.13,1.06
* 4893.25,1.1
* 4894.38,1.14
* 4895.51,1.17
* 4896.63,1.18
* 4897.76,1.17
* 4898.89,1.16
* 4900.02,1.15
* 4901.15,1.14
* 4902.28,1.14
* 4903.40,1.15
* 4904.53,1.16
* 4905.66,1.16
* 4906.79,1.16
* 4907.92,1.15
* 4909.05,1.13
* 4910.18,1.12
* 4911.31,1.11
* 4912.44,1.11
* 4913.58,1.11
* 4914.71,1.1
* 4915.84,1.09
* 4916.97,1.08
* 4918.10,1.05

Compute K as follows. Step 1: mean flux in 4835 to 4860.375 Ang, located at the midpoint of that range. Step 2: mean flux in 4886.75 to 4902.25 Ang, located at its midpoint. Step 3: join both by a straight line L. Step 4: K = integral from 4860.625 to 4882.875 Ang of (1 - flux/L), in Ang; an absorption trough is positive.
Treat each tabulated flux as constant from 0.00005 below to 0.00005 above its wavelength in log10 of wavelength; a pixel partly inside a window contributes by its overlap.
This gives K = 1.3 Ang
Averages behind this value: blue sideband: 1.06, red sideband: 1.1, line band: 1.02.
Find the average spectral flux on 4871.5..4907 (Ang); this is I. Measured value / 1.1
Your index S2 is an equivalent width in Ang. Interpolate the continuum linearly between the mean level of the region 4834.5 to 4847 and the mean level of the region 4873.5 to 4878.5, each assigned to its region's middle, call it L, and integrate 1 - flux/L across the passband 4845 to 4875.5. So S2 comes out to 2.4 Ang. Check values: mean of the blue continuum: 1.12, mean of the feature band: 1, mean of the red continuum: 1.06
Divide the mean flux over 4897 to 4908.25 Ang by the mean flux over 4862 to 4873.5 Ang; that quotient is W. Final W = 1.2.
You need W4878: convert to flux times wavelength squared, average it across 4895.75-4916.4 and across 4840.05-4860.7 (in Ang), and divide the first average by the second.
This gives 1.12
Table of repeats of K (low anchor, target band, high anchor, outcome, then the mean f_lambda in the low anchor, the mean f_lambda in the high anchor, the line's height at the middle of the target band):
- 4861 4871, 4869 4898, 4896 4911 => -0.70 Ang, 0.961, 1.15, 1.05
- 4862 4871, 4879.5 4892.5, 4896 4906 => 0.07 Ang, 0.964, 1.16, 1.07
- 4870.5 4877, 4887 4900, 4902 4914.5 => -0.04 Ang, 1.04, 1.14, 1.09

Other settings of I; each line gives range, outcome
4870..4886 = 1.07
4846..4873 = 0.995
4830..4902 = 1.06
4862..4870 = 0.958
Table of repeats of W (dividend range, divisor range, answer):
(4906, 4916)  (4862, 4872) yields 1.16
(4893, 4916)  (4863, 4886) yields 1.10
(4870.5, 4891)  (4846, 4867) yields 1.07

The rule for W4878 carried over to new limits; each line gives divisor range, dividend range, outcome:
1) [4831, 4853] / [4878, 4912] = 1.03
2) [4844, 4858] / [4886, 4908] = 1.10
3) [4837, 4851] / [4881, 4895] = 0.99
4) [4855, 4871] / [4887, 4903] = 1.17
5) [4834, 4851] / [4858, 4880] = 0.91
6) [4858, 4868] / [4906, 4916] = 1.21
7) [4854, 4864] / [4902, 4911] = 1.22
